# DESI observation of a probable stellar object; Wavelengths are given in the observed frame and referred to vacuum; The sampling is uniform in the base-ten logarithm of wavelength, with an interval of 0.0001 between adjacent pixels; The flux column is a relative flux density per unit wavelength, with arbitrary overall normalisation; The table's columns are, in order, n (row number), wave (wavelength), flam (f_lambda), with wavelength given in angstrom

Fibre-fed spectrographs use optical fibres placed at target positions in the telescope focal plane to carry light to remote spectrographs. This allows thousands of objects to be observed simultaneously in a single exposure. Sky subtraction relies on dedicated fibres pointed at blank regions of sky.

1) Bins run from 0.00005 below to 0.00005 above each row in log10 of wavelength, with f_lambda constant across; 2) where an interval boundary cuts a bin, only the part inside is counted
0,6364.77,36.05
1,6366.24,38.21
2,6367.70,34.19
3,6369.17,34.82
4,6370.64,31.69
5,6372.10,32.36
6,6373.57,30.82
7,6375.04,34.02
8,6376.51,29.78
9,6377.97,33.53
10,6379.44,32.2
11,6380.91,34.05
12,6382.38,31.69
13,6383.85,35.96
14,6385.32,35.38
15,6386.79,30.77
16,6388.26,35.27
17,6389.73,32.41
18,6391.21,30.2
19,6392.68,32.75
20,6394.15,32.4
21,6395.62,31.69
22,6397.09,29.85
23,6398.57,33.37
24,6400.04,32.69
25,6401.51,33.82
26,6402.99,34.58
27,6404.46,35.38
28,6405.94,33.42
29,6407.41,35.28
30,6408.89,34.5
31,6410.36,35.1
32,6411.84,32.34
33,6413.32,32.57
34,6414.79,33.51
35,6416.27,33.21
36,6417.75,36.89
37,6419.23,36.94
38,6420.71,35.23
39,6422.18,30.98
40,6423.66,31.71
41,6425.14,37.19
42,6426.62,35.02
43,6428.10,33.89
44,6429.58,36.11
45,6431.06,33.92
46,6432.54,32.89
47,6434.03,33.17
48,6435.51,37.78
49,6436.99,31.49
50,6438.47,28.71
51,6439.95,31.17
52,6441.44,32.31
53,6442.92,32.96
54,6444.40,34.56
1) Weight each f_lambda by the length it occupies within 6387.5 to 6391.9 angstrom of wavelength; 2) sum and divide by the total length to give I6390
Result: 32.6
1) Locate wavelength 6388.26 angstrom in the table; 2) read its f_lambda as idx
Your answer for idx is 35.27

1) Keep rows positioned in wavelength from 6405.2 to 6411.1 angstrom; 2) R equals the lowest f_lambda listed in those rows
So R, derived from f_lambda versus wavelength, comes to 33.42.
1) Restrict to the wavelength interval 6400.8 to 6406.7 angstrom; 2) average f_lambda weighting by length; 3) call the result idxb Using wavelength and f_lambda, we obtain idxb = 34.3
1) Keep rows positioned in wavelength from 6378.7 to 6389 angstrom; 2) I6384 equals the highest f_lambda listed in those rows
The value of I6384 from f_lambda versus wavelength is 35.96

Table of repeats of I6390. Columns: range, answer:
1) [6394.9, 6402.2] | 32.3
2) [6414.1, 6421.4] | 35.1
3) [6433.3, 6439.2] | 32.8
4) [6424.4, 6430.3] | 35.5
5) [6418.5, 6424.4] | 33.7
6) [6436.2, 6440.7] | 30.5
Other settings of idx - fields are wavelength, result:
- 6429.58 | 36.11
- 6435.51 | 37.78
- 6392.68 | 32.75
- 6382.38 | 31.69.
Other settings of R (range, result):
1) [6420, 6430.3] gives 30.98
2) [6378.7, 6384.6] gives 31.69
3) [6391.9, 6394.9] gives 32.4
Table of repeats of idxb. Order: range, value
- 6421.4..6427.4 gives 33.8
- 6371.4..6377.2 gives 31.7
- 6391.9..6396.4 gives 32.3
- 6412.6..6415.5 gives 33.1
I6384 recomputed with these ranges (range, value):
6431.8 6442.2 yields 37.78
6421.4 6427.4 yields 37.19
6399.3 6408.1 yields 35.38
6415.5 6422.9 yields 36.94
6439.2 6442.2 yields 32.31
